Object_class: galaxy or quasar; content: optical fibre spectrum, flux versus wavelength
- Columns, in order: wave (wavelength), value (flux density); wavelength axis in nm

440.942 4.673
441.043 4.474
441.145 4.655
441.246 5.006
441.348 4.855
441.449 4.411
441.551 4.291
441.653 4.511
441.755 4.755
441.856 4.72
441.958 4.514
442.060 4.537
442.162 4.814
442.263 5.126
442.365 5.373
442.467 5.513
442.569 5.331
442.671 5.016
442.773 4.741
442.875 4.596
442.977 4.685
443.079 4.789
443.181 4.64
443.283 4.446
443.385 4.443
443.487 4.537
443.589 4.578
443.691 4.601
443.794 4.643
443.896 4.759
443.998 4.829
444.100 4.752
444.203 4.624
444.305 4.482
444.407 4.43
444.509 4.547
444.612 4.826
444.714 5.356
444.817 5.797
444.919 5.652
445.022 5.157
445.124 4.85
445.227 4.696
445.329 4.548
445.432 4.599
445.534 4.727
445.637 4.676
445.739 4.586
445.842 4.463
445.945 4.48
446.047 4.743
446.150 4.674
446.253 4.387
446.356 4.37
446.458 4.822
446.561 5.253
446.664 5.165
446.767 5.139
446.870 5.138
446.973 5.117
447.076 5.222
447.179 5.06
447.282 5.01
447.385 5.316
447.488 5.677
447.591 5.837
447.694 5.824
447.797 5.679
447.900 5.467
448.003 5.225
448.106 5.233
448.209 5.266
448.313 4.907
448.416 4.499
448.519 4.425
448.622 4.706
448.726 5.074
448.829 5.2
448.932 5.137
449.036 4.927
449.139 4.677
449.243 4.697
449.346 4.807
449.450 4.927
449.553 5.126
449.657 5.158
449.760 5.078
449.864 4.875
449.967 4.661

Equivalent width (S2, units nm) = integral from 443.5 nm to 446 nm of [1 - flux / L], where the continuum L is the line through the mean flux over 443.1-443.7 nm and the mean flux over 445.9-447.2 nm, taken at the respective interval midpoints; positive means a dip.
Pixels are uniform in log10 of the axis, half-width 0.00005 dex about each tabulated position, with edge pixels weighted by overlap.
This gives -0.042 nm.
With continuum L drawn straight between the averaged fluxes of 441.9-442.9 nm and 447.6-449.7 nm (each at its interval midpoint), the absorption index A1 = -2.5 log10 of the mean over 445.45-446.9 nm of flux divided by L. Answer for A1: 0.061 mag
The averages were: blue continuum 4.96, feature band 4.75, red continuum 5.06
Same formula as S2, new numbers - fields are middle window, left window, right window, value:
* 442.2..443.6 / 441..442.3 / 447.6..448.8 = -0.03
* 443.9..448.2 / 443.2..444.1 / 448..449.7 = -0.20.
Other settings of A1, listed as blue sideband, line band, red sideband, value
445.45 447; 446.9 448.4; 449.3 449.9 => -0.097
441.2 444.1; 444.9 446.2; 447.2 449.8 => 0.044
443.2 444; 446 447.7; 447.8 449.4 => -0.053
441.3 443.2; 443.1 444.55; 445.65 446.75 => 0.038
